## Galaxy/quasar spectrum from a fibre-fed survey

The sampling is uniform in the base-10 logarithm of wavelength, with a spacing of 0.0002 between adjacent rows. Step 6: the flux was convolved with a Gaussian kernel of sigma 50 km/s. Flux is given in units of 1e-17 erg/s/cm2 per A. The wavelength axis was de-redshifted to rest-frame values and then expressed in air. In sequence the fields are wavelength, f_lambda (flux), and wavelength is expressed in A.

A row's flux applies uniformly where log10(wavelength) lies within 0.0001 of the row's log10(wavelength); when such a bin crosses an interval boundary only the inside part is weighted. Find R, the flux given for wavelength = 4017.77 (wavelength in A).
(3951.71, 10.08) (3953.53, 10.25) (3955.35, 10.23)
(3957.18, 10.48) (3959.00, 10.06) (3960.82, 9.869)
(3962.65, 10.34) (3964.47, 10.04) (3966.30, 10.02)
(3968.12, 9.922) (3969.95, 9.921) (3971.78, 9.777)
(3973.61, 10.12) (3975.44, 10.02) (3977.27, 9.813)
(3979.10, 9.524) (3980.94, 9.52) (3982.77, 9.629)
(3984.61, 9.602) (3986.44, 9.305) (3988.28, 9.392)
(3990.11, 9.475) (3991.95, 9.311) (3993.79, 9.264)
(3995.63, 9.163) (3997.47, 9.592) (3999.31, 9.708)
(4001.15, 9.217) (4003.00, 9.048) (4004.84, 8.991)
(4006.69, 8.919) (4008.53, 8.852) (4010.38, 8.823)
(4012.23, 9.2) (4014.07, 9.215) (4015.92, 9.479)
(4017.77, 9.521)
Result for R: 9.521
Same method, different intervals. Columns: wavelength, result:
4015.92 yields 9.479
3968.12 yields 9.922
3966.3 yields 10.02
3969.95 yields 9.921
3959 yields 10.06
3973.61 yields 10.12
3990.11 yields 9.475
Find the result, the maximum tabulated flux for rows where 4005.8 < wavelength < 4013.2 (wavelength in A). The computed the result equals 9.2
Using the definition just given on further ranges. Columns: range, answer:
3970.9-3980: 10.12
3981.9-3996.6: 9.629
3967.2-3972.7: 9.922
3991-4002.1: 9.708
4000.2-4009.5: 9.217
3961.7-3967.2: 10.34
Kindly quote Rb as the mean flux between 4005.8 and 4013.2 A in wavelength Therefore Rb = 8.96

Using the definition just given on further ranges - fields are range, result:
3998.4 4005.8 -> 9.23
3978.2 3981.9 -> 9.51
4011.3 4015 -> 9.22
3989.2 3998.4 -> 9.36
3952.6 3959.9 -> 10.2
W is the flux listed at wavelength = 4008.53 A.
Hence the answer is 8.852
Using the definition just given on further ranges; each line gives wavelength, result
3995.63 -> 9.163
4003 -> 9.048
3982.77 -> 9.629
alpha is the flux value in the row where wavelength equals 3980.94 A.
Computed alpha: 9.52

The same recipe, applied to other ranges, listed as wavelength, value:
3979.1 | 9.524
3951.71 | 10.08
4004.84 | 8.991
